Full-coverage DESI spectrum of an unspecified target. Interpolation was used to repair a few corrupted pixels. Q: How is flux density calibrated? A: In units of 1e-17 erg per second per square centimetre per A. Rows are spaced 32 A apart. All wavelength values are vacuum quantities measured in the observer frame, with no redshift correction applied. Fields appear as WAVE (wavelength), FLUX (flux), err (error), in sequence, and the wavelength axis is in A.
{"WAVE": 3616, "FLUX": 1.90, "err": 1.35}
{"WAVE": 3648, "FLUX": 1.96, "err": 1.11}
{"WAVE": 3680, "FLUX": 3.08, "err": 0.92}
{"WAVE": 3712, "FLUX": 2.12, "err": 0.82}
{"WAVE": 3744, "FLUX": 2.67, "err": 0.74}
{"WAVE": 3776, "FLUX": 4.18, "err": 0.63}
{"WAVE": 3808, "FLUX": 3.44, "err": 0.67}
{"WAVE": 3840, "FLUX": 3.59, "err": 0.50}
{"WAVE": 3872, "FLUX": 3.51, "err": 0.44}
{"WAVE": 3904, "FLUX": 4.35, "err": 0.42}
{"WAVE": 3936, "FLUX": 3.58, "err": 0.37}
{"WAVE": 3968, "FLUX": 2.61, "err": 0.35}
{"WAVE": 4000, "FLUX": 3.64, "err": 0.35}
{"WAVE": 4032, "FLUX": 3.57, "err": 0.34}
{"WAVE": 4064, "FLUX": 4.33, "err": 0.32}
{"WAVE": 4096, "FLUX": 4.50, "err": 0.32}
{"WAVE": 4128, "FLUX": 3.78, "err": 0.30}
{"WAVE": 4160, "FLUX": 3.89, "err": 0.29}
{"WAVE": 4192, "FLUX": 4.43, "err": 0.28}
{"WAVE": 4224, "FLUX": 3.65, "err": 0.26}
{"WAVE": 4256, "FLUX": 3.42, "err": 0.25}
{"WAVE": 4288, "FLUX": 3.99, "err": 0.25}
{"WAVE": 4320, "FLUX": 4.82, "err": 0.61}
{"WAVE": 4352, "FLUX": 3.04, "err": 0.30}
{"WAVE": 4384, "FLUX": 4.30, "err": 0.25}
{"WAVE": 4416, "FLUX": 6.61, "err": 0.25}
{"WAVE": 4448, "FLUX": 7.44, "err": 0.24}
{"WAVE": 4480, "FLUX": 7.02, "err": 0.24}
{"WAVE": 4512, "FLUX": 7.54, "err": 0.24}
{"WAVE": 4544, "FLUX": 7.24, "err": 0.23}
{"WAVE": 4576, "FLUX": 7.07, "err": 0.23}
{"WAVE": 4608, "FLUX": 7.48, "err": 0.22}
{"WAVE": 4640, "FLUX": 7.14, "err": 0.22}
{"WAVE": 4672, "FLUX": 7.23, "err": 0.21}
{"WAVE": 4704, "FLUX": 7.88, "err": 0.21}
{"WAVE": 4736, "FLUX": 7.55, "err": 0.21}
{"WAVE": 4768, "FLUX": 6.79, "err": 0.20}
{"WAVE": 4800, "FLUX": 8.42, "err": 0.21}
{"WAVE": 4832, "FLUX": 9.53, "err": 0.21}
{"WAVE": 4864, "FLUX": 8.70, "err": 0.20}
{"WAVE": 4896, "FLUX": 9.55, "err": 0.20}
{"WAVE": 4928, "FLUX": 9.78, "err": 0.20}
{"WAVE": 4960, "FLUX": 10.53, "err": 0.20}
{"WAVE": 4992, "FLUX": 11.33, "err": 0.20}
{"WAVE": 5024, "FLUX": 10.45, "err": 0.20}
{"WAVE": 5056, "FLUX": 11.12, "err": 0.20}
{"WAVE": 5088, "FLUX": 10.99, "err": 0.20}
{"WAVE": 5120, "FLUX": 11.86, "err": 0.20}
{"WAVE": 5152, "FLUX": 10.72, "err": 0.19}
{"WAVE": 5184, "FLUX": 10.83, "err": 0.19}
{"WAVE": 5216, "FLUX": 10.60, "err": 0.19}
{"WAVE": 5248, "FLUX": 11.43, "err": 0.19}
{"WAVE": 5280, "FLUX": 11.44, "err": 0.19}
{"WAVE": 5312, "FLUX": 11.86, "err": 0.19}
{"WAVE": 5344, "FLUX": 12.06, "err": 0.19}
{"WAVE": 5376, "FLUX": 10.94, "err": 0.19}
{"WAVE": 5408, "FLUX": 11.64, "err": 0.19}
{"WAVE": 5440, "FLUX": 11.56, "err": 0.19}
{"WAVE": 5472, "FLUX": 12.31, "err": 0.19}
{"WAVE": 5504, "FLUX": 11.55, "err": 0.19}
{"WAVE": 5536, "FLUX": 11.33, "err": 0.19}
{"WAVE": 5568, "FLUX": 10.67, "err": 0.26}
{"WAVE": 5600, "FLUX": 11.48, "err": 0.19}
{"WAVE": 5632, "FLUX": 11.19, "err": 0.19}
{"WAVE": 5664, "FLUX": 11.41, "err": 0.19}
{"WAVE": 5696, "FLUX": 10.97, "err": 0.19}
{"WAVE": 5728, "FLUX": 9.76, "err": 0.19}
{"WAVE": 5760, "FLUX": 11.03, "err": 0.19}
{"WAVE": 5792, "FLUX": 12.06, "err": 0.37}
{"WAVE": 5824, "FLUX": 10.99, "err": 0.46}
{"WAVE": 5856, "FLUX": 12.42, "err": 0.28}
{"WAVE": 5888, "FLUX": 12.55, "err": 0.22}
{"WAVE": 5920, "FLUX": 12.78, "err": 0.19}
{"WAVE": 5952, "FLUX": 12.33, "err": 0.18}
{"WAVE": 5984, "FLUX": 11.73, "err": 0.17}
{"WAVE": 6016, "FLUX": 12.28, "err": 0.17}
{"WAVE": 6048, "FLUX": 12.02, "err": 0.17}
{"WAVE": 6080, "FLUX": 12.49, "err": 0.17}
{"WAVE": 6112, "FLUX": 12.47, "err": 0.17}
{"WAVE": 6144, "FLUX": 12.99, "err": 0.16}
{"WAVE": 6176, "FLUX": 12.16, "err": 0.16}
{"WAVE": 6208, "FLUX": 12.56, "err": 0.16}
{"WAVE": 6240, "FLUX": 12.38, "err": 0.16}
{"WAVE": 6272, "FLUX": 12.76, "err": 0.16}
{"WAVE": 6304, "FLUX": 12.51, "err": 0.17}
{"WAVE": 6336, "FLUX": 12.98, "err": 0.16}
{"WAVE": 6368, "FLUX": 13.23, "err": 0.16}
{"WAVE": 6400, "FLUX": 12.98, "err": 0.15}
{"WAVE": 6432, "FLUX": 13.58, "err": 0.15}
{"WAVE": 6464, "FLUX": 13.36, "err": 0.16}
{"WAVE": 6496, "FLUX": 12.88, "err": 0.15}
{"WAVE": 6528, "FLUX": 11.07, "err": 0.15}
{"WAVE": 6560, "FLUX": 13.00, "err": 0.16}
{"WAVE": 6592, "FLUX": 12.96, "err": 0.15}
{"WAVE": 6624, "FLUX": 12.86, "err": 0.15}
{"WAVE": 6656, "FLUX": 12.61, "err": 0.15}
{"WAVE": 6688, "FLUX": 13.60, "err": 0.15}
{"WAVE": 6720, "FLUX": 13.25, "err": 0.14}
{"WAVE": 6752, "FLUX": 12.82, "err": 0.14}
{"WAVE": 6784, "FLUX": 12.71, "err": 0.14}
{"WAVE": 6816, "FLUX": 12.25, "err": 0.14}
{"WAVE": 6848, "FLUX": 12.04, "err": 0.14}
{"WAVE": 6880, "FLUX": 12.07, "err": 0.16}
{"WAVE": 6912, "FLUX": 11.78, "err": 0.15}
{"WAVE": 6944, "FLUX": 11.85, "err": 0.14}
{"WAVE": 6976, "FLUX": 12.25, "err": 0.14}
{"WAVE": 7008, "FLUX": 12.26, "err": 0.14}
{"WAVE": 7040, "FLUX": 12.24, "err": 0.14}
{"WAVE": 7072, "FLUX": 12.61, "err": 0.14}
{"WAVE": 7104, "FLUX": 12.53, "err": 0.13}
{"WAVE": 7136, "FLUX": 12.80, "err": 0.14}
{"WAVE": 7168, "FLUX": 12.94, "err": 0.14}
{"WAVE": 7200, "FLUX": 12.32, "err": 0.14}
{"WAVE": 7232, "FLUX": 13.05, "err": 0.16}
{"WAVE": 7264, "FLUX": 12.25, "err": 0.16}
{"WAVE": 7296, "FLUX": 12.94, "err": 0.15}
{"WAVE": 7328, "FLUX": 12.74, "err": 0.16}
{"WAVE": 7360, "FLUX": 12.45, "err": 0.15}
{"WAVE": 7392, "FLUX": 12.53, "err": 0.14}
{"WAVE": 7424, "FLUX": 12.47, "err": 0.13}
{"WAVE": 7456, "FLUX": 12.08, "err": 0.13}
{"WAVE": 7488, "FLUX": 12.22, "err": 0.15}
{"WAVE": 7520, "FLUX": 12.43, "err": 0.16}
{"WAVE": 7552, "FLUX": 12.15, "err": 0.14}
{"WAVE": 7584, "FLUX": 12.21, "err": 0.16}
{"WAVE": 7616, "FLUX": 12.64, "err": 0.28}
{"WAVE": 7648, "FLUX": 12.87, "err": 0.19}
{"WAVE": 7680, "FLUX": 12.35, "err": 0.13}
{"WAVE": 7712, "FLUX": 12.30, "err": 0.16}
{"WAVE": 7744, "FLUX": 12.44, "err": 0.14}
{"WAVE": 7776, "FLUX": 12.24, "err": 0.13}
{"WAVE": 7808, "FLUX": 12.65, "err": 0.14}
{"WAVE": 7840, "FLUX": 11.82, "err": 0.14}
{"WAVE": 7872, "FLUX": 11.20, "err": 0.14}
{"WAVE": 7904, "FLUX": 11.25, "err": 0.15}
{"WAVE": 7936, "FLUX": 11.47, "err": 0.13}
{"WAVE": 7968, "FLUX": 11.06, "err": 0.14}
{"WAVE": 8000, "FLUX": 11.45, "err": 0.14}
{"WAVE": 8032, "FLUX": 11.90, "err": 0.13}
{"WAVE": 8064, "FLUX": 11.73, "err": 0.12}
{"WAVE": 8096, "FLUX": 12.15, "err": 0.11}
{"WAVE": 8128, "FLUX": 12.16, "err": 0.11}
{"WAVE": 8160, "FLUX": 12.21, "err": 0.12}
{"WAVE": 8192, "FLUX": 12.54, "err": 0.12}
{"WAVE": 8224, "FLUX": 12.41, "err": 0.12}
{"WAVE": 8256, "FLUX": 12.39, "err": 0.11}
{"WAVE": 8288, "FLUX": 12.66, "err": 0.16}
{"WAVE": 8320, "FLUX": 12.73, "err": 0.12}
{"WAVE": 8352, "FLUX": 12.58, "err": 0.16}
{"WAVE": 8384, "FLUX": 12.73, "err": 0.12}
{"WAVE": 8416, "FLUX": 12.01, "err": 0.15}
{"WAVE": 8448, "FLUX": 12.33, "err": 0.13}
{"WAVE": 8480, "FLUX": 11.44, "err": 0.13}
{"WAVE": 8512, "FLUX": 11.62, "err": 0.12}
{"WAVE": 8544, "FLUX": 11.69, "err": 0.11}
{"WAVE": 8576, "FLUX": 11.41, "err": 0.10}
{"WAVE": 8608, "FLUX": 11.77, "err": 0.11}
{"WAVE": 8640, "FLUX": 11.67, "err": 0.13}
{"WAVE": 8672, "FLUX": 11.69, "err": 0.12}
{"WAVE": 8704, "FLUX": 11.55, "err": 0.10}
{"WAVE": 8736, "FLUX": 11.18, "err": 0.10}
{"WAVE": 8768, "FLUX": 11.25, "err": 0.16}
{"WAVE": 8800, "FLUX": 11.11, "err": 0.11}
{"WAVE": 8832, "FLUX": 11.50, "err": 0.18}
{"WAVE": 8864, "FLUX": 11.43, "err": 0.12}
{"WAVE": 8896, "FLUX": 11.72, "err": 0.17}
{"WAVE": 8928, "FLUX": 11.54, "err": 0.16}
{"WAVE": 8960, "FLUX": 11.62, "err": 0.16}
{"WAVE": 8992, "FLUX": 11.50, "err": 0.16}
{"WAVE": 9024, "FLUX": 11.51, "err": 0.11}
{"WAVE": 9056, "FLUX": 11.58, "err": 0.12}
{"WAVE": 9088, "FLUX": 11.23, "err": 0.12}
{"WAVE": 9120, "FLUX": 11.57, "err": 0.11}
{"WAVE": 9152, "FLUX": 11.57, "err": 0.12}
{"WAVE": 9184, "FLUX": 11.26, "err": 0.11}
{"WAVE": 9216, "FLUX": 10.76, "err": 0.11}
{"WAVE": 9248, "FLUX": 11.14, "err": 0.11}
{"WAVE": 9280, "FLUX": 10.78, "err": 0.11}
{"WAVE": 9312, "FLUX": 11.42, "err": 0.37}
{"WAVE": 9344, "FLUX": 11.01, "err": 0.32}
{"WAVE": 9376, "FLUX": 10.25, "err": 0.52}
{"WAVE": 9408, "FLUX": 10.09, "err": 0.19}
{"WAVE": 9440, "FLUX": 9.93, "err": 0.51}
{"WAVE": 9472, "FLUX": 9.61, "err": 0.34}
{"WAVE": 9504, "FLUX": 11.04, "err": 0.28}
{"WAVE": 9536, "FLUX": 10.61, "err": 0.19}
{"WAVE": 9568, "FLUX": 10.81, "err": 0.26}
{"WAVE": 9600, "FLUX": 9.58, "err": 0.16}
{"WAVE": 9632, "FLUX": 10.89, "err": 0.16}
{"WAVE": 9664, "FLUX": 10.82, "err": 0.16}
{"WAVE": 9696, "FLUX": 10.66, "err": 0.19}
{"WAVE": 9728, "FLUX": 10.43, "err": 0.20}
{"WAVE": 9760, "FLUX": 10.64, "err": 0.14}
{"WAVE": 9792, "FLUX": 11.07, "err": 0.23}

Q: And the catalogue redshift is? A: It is 0.107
